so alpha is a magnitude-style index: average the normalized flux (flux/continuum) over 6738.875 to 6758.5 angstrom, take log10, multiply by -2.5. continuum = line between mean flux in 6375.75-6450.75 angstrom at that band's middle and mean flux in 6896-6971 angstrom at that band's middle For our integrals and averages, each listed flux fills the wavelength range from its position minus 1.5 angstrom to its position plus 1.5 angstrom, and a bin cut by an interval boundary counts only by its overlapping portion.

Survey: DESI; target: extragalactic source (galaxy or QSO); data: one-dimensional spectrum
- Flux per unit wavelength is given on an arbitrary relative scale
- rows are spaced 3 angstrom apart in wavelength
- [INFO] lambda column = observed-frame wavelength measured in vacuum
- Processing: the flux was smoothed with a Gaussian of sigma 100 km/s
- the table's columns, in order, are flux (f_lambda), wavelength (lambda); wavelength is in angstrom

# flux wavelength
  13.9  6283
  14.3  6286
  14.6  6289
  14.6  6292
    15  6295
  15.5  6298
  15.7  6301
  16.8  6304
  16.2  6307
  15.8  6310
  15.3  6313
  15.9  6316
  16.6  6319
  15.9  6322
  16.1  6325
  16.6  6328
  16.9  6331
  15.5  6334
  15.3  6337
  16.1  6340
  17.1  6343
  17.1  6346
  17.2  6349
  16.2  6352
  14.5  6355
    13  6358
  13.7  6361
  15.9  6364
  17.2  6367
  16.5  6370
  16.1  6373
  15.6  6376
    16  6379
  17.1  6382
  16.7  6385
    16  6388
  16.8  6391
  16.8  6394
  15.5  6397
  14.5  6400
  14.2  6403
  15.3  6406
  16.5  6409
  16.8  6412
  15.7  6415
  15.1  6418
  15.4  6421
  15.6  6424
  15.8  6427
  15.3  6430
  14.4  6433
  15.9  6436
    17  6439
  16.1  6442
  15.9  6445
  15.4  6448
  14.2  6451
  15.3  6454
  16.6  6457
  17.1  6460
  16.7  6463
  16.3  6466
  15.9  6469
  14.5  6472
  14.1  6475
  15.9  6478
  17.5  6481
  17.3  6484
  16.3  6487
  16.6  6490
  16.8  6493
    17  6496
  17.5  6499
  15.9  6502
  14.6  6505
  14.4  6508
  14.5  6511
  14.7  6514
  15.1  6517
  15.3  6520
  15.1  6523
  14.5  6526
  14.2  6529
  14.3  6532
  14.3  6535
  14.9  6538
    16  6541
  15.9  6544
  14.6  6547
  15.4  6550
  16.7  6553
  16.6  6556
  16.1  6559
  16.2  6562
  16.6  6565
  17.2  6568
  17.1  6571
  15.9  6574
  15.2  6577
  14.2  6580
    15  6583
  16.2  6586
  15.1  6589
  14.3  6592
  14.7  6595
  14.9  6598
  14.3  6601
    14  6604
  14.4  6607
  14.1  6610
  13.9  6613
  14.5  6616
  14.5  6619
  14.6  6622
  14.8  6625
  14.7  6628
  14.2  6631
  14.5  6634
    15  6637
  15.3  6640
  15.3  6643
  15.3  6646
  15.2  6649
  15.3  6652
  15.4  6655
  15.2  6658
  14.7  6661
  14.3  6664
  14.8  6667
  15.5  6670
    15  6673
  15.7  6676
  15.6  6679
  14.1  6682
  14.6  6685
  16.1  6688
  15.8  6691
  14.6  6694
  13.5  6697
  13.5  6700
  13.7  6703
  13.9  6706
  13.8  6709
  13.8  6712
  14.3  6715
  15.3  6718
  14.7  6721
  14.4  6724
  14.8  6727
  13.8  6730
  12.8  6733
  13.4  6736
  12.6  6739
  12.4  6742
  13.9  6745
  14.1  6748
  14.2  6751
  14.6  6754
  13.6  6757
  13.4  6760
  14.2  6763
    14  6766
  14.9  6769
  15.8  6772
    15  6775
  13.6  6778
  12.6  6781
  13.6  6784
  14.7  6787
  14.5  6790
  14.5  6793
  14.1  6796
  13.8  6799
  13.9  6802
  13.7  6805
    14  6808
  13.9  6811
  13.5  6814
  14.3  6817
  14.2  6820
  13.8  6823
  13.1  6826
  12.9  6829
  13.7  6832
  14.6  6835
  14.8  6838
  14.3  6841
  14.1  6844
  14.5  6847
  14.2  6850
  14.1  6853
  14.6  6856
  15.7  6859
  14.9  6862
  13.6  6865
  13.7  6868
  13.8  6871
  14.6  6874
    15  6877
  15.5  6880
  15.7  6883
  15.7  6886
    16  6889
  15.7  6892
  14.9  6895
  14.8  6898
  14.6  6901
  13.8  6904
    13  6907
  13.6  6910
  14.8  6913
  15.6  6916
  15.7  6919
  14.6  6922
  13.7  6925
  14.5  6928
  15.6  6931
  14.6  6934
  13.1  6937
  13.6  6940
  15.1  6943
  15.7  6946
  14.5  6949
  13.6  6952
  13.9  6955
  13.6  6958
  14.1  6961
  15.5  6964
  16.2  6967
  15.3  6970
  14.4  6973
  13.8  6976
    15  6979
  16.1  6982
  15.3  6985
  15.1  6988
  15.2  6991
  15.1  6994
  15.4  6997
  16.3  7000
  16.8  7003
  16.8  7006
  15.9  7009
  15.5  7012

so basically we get 0.10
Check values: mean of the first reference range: 15.8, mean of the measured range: 13.7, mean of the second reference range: 14.5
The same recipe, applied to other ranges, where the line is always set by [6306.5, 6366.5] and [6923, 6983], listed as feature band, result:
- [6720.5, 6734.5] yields 0.07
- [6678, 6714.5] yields 0.05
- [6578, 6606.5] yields 0.04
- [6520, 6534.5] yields 0.06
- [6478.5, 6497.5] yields -0.09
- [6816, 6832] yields 0.09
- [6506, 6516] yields 0.07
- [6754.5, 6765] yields 0.09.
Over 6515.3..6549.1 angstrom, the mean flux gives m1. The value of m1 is 14.9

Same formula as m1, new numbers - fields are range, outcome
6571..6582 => 15.4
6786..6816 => 14.1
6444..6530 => 15.7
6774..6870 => 14.1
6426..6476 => 15.7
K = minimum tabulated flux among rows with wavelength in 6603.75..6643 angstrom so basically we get 13.9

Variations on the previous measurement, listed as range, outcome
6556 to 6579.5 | 15.2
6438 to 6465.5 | 14.2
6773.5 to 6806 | 12.6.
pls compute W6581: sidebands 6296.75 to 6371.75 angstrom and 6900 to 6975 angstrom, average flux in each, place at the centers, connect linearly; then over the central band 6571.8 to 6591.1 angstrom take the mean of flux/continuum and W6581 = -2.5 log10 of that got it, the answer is 0.00 mag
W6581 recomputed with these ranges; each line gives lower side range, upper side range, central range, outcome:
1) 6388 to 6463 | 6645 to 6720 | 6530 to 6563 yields -0.02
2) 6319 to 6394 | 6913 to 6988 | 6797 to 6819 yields 0.09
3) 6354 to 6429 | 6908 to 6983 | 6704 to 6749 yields 0.09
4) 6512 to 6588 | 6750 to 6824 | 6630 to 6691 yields -0.02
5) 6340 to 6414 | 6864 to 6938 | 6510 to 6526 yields 0.05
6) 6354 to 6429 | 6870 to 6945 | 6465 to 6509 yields -0.04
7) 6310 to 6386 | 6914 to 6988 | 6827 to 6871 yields 0.05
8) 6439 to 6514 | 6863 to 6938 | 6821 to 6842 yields 0.07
